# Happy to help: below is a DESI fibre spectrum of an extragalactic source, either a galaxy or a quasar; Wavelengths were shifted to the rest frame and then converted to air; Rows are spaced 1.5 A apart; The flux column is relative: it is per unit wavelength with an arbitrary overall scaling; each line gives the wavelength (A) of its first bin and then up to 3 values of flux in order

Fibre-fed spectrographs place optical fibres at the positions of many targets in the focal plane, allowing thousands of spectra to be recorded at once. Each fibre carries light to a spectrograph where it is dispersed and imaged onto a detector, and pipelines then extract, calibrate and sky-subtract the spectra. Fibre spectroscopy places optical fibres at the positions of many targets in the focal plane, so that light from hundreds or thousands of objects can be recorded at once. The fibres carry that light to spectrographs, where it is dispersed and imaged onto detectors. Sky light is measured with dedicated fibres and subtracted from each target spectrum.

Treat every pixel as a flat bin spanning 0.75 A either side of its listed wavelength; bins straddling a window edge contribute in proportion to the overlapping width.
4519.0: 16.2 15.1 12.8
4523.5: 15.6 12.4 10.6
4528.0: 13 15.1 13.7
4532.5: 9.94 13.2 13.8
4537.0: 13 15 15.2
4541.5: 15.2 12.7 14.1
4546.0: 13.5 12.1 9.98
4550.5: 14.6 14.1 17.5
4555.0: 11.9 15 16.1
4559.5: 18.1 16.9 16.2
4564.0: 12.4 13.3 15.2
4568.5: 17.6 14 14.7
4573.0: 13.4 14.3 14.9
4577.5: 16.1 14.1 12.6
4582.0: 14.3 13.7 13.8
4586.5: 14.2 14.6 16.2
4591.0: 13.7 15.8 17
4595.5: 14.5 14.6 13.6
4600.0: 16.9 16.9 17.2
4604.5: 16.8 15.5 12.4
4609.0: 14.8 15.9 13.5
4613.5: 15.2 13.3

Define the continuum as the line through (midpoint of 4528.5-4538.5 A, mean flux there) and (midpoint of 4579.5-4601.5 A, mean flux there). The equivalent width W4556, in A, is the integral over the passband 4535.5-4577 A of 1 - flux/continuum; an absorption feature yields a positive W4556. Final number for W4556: -1.9 A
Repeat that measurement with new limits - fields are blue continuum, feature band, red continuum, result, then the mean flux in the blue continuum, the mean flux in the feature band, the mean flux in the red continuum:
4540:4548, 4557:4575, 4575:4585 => -1.48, 13.7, 15.2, 14.2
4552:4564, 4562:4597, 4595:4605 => 2.42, 15.6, 14.6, 15.8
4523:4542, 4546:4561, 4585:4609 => -0.42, 13.5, 14.5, 15.3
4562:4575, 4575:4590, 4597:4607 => 0.70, 14.5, 14.4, 15.9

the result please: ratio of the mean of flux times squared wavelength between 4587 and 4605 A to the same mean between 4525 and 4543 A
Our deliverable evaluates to 1.2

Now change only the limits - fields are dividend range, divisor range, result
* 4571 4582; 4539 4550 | 1.09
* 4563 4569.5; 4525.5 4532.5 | 1.17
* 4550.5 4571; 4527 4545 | 1.13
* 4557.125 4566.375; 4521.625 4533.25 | 1.22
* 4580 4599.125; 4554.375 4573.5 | 0.98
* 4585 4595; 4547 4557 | 1.13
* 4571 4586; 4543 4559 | 1.03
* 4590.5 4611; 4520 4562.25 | 1.13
